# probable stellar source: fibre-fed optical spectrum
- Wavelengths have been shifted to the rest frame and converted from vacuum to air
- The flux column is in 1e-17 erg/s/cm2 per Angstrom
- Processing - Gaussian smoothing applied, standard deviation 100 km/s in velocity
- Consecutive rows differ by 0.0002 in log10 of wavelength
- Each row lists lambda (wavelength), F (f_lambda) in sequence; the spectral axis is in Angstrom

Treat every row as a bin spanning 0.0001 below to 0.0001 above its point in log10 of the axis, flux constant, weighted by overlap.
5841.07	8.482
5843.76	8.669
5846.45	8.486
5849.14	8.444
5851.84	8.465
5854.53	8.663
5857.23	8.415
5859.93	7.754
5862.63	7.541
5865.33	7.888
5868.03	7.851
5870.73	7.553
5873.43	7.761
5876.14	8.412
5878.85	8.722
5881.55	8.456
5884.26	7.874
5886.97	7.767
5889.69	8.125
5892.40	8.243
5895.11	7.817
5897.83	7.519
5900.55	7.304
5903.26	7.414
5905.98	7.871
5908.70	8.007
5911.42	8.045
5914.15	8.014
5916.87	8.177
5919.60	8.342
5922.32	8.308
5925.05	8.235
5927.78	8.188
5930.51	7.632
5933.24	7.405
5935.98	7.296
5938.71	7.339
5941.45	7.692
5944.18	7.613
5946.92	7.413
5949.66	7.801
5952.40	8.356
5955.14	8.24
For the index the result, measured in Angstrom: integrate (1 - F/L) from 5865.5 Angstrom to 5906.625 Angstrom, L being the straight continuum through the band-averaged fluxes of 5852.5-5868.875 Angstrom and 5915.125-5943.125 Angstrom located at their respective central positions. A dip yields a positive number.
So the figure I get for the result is 0.3 Angstrom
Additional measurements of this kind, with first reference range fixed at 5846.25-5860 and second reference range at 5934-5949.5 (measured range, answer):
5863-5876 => 0.69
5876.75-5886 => -0.24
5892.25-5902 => 0.38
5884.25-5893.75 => 0.03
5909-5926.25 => -0.96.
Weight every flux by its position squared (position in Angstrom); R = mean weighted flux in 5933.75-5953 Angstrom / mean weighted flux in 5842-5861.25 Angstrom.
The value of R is 0.93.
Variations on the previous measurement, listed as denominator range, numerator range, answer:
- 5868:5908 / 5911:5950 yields 1.00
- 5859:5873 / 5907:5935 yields 1.06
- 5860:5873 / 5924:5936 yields 1.03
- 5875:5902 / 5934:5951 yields 0.96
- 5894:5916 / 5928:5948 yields 0.98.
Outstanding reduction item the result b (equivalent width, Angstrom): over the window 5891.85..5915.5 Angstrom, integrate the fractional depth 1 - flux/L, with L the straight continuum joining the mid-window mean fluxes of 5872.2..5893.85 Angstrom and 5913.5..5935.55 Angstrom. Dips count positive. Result 0.9 Angstrom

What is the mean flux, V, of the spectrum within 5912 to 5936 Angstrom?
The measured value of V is 7.99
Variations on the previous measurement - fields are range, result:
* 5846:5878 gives 8.1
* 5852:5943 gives 7.93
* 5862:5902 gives 7.93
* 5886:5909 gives 7.77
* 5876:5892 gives 8.21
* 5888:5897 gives 8.01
